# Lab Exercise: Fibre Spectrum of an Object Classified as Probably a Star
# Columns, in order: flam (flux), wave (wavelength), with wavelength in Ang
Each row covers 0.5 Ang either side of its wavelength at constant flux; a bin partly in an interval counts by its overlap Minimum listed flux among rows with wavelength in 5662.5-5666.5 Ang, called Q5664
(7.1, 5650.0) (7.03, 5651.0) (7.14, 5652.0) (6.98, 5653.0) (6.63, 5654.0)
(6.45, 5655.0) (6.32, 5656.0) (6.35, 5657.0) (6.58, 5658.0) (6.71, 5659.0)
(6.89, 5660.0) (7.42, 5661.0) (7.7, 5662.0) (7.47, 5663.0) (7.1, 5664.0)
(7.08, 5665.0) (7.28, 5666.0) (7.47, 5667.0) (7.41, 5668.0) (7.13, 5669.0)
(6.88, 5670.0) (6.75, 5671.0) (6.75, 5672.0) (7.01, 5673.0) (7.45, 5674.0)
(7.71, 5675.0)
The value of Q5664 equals 7.08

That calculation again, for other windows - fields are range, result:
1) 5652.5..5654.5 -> 6.63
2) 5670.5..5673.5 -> 6.75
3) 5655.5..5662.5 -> 6.32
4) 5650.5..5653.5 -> 6.98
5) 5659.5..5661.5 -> 6.89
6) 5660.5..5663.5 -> 7.42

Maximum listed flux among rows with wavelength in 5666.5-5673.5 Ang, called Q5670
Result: 7.47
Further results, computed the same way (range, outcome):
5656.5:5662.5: 7.7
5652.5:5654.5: 6.98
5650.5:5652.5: 7.14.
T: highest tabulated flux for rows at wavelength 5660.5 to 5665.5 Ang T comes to 7.7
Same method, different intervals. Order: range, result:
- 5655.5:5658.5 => 6.58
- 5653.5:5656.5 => 6.63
